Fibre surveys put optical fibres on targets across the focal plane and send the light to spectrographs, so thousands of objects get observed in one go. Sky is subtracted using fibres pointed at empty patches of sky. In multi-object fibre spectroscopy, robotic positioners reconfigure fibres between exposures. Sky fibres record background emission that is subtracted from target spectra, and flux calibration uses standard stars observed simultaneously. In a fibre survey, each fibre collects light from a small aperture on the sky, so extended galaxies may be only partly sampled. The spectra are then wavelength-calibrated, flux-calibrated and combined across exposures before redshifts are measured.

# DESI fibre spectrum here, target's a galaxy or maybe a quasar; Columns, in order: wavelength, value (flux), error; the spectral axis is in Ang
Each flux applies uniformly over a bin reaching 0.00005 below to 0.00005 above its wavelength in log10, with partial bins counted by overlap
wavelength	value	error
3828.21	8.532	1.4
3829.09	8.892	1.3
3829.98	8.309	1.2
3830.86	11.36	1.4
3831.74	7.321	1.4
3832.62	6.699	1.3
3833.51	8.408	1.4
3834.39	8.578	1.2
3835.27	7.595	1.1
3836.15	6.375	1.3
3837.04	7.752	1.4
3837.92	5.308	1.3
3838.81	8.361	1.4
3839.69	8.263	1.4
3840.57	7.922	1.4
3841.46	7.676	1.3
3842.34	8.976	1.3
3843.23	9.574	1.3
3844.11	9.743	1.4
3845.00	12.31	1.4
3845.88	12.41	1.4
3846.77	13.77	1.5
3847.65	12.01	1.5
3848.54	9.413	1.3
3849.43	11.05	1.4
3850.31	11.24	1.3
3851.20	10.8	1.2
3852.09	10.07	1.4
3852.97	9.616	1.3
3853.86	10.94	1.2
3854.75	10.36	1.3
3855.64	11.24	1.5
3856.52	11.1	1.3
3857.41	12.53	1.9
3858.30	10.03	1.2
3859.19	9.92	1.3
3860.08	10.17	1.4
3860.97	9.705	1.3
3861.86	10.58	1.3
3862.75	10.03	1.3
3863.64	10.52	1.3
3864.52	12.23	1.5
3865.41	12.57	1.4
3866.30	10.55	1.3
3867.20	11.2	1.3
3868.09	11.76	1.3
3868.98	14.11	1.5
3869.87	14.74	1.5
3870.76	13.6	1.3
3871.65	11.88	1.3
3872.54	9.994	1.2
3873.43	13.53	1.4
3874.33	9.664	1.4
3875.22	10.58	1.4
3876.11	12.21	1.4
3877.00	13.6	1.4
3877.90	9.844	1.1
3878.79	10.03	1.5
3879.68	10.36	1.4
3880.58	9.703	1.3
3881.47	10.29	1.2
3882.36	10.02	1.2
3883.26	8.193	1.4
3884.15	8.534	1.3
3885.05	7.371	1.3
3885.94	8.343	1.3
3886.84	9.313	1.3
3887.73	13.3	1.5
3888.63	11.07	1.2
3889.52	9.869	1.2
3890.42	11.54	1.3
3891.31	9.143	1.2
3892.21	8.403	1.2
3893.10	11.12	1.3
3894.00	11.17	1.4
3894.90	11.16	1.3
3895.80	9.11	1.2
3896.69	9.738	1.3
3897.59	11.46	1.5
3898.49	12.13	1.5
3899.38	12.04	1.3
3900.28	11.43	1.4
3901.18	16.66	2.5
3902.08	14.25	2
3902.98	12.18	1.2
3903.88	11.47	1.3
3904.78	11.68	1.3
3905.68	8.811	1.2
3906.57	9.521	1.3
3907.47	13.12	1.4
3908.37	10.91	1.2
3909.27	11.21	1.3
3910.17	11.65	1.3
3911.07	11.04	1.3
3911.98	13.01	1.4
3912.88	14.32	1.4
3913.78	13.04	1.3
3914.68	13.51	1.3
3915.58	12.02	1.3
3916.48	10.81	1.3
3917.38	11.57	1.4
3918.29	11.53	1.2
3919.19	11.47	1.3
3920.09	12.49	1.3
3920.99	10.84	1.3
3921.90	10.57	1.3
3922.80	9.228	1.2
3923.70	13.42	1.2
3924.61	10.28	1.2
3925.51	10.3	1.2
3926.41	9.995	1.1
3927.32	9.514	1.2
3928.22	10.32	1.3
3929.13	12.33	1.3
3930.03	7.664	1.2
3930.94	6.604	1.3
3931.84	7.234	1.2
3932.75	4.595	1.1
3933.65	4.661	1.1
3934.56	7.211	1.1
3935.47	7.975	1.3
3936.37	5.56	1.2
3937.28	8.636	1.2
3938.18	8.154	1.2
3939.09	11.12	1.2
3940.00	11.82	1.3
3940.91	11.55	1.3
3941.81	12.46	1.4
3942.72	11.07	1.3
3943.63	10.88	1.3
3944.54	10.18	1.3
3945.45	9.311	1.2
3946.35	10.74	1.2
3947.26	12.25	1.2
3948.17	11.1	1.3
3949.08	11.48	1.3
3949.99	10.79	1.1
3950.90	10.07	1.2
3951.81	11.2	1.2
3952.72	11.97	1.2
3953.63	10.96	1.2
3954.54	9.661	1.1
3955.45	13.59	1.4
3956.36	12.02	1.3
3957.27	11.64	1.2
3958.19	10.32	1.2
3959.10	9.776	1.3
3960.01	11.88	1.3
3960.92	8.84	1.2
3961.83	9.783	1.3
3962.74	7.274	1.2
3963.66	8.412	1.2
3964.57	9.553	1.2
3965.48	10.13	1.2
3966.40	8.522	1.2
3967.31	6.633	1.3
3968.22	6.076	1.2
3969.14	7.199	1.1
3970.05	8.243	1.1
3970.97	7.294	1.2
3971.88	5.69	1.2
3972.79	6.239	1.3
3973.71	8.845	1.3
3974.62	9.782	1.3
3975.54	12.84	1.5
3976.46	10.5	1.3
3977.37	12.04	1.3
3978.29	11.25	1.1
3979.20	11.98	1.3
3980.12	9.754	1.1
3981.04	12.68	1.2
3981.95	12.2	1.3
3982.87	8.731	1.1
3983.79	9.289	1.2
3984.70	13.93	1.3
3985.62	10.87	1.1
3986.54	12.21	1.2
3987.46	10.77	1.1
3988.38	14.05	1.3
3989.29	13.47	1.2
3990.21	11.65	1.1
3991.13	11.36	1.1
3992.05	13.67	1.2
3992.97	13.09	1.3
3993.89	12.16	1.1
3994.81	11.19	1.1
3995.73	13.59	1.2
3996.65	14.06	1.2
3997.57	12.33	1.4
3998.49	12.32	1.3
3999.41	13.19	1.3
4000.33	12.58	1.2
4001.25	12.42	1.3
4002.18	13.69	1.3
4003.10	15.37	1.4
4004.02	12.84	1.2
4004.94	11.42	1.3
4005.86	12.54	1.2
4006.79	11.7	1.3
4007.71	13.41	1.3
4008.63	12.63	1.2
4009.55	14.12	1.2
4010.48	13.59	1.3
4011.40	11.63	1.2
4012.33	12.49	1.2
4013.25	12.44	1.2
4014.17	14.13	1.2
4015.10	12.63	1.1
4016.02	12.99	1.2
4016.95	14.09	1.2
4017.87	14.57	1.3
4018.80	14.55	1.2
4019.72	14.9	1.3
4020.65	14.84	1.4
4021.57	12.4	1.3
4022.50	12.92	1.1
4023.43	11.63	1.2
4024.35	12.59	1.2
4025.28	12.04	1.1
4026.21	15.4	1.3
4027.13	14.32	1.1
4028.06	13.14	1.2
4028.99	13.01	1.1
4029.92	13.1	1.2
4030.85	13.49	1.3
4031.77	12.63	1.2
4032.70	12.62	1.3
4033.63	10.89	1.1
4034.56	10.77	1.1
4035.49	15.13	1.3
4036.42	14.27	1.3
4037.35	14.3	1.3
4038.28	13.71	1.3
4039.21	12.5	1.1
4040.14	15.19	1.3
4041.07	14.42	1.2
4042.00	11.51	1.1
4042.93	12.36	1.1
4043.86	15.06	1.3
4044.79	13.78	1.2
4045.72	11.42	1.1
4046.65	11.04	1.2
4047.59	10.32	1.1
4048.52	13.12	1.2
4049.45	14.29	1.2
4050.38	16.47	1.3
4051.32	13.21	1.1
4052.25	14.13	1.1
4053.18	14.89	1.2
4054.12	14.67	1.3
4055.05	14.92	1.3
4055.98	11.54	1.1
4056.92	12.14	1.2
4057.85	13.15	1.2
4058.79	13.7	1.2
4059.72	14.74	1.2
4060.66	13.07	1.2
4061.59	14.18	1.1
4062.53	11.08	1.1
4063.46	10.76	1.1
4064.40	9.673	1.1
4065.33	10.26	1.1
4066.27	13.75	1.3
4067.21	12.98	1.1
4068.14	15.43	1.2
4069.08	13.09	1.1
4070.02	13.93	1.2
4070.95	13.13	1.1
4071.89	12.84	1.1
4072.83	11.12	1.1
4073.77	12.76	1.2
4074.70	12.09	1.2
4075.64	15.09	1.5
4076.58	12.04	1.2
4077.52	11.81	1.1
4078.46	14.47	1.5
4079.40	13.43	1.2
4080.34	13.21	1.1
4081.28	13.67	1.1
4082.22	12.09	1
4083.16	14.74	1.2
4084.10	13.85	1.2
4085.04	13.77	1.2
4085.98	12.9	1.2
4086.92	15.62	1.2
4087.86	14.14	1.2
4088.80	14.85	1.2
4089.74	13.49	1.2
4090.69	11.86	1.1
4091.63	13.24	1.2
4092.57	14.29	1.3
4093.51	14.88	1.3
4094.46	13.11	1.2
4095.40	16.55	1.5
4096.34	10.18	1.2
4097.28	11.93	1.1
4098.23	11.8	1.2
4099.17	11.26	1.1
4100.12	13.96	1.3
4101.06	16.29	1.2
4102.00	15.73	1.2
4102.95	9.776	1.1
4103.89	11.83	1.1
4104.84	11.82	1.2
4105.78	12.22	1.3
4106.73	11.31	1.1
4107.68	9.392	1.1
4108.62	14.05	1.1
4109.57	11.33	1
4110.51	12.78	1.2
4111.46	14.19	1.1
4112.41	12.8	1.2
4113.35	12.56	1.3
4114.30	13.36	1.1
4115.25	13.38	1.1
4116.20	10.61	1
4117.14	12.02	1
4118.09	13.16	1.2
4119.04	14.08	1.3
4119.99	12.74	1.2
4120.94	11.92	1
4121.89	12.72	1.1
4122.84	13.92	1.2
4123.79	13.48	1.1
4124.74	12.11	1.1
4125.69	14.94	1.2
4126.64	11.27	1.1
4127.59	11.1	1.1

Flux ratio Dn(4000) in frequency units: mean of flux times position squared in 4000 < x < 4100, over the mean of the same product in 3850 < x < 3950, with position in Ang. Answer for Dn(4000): 1.3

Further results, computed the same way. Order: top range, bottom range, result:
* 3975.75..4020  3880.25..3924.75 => 1.19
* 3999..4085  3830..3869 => 1.45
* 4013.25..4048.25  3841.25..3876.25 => 1.29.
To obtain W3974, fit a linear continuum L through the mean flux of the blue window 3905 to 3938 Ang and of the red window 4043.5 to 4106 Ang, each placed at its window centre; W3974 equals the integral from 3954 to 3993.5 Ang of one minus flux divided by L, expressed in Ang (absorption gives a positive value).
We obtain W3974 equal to 3.1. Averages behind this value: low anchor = 10.2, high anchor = 13.2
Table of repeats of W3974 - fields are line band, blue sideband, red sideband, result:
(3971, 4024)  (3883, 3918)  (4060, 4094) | 0.30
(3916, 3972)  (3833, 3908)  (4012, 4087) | 9.02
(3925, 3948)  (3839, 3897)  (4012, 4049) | 4.72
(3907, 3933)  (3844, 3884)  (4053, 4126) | 1.53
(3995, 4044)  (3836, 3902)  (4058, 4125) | -3.95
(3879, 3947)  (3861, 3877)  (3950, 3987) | 3.14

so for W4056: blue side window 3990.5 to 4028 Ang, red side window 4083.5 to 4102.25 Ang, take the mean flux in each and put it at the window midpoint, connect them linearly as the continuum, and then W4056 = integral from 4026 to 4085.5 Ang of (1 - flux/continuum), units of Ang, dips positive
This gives 1.1 Ang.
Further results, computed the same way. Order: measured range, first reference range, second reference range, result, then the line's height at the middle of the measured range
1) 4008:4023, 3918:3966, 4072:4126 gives -2.61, 11.4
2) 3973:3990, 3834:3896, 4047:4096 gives 1.02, 12.1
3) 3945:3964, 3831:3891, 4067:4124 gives 1.25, 11.4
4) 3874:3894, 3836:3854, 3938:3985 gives -0.53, 9.88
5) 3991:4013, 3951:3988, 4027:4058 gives -2.62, 11.5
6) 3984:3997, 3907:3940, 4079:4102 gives -1.03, 11.6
